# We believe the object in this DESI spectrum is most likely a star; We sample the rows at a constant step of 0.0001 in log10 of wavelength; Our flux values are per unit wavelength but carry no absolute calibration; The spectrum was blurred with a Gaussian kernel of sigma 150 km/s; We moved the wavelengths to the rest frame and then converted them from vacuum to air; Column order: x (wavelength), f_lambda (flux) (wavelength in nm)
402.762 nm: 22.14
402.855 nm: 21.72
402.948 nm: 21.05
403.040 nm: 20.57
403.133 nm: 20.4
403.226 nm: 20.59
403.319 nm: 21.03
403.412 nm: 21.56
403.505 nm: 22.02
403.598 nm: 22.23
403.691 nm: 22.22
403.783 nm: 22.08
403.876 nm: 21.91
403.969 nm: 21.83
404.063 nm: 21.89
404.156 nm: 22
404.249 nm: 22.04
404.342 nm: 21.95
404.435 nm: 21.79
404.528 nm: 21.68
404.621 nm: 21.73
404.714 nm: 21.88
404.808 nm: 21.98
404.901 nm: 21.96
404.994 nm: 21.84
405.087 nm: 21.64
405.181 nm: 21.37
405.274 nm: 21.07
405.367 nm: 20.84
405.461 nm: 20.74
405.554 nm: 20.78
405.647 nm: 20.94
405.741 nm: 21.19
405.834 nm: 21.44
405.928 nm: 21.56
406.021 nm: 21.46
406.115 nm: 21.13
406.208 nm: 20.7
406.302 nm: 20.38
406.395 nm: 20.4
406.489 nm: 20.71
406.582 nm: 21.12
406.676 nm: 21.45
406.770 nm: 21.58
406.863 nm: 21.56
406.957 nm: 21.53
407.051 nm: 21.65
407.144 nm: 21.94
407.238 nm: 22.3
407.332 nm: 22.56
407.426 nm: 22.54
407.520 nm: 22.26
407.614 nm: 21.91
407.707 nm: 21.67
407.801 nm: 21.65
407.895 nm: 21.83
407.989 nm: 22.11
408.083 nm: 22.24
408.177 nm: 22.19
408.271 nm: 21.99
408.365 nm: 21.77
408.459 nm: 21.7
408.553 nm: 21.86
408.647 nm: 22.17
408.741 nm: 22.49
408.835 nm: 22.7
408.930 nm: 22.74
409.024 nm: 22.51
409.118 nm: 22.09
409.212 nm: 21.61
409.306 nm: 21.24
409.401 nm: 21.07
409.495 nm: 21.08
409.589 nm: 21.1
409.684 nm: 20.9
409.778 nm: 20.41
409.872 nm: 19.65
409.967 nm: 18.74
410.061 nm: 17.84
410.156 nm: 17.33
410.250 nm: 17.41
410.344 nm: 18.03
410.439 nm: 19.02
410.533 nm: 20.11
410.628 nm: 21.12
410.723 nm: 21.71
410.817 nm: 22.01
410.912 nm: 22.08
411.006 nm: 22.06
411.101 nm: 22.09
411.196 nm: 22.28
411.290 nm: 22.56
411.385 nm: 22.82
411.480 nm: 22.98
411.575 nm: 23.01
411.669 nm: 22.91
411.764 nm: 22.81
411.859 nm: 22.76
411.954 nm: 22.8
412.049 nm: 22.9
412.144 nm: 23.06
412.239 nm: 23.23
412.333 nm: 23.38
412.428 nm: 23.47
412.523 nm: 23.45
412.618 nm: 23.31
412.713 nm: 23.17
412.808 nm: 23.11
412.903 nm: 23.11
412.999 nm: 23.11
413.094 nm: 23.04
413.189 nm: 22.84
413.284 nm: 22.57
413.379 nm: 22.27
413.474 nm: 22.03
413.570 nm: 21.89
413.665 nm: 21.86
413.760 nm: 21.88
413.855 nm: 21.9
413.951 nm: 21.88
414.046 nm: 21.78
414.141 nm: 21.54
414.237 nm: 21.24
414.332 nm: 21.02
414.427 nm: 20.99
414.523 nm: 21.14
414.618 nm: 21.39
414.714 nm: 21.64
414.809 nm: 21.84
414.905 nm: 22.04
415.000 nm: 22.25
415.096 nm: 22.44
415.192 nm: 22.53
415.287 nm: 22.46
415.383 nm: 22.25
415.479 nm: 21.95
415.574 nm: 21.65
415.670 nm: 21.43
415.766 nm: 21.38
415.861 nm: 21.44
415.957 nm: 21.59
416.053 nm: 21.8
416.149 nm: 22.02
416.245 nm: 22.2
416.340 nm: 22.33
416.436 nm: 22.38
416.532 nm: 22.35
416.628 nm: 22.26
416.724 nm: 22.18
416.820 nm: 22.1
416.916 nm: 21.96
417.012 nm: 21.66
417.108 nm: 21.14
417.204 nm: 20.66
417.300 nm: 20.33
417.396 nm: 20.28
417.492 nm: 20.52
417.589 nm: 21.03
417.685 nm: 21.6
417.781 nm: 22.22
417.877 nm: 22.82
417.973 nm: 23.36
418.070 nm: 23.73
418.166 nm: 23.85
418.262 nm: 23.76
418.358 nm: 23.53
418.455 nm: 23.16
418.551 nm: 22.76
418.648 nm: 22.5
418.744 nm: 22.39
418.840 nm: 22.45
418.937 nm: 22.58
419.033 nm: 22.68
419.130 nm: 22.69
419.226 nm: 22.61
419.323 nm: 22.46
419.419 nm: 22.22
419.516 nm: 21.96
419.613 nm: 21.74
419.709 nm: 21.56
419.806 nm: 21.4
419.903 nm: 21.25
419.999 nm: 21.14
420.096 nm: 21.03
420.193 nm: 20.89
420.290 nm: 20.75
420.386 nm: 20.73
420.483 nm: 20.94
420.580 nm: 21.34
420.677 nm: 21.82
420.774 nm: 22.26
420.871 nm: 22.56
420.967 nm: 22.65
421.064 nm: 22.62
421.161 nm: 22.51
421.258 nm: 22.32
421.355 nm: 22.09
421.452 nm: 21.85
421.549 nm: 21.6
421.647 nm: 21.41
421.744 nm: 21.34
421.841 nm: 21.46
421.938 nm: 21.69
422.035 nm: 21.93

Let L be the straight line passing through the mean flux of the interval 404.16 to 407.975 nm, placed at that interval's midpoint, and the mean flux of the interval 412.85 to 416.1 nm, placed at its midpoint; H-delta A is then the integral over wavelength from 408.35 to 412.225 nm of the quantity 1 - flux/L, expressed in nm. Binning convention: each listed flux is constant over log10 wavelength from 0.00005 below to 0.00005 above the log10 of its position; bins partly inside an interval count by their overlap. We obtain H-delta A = 0.06 nm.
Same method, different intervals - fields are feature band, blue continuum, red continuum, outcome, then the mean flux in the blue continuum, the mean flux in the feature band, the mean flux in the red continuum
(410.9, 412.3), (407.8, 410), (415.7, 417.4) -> -0.070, 21.6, 22.7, 21.7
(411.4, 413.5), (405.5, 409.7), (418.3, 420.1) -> -0.103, 21.6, 23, 22.3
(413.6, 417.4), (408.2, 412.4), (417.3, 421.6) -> 0.015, 21.5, 21.8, 22.1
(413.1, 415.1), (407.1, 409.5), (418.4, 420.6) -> 0.010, 22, 21.8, 21.9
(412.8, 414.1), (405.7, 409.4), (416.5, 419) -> -0.020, 21.7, 22.3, 22.2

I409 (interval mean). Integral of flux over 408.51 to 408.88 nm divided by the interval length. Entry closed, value 22.3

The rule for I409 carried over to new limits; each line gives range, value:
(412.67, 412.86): 23.2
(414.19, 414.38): 21.2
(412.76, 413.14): 23.1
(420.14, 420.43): 20.8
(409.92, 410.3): 17.9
